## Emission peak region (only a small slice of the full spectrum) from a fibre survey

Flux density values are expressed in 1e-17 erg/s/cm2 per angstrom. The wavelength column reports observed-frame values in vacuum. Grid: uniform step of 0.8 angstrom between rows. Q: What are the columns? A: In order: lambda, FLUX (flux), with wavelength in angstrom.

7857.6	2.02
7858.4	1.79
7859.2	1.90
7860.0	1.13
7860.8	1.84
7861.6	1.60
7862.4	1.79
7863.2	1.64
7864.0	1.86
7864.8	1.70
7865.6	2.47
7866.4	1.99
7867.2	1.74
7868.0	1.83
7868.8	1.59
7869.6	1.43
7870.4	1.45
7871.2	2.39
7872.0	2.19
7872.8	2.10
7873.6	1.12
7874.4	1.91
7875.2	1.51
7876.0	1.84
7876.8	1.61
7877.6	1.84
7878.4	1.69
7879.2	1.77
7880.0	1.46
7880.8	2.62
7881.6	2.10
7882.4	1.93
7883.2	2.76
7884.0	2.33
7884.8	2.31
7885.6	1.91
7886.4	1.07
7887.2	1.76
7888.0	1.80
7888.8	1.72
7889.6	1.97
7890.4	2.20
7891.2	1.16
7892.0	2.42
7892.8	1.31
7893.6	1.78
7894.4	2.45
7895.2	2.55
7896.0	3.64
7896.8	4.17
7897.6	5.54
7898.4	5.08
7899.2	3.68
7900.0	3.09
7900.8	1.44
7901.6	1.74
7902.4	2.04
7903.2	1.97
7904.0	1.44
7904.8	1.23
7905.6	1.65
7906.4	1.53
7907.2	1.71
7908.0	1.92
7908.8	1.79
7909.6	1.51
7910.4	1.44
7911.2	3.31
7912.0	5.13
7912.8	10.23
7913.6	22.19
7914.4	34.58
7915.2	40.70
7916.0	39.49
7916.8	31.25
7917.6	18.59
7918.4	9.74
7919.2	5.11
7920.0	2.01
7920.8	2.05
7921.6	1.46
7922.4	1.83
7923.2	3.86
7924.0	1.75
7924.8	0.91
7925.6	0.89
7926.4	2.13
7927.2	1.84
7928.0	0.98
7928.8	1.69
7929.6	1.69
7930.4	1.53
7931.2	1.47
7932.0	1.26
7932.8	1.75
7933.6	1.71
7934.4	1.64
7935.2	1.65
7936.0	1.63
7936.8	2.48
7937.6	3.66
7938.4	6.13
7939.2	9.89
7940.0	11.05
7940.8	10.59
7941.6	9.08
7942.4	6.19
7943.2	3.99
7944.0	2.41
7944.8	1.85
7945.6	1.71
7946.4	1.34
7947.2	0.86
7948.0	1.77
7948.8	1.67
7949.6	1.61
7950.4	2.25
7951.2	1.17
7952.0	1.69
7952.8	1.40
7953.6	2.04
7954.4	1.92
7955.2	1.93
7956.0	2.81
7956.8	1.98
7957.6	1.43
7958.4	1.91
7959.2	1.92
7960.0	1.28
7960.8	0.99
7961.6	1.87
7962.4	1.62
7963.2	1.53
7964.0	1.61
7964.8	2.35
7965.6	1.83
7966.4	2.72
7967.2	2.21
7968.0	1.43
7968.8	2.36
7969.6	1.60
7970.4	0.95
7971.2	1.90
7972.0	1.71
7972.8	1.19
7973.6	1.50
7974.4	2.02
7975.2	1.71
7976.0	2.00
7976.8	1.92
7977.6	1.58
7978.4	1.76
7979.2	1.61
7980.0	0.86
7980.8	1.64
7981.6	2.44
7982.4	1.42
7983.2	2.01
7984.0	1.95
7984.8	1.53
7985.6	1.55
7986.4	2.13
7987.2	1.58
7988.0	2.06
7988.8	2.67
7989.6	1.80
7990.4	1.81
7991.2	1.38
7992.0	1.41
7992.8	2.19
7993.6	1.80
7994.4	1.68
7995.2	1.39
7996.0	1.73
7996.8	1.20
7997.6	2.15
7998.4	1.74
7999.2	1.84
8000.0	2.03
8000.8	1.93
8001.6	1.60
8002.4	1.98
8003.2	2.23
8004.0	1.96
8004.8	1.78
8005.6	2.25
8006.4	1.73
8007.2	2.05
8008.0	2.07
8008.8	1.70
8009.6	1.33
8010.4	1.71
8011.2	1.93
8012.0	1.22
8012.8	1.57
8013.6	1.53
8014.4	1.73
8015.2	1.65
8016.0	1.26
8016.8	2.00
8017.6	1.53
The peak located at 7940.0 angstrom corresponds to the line [N II]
